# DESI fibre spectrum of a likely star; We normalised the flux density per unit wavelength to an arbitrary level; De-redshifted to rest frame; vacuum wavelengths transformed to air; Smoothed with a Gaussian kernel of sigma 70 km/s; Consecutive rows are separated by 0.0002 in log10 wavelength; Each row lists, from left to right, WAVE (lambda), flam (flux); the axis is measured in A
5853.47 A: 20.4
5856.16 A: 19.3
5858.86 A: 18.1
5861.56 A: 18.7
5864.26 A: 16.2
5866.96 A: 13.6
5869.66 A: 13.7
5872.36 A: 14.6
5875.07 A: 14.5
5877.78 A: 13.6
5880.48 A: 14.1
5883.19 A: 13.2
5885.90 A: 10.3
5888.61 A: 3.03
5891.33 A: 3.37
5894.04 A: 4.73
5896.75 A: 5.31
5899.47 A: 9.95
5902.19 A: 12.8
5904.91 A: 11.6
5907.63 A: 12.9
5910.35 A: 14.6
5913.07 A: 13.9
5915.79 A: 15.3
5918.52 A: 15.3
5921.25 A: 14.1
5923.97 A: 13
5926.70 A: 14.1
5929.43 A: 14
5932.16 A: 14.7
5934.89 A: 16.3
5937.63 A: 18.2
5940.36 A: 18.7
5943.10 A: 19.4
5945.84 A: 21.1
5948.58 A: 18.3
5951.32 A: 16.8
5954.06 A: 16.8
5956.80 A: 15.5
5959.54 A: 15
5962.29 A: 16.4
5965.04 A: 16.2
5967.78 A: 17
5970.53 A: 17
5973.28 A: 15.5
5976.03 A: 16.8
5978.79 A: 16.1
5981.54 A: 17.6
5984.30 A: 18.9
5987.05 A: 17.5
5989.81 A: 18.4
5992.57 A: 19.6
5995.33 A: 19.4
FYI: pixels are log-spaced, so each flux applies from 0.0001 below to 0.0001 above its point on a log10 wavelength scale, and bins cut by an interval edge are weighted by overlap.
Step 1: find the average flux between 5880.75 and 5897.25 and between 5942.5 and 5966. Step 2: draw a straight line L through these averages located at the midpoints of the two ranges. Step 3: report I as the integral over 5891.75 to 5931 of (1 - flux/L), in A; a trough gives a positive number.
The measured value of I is -4.6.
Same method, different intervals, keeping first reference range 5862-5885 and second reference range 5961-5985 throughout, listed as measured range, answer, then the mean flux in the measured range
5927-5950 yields -2.2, 17.4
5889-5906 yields 8.3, 7.62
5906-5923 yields 1.2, 14.3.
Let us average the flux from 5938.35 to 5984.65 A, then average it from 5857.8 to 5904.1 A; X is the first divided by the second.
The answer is 1.47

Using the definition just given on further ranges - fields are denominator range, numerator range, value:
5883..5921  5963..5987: 1.61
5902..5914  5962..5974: 1.25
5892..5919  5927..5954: 1.53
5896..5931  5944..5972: 1.31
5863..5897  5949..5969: 1.49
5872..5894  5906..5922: 1.39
